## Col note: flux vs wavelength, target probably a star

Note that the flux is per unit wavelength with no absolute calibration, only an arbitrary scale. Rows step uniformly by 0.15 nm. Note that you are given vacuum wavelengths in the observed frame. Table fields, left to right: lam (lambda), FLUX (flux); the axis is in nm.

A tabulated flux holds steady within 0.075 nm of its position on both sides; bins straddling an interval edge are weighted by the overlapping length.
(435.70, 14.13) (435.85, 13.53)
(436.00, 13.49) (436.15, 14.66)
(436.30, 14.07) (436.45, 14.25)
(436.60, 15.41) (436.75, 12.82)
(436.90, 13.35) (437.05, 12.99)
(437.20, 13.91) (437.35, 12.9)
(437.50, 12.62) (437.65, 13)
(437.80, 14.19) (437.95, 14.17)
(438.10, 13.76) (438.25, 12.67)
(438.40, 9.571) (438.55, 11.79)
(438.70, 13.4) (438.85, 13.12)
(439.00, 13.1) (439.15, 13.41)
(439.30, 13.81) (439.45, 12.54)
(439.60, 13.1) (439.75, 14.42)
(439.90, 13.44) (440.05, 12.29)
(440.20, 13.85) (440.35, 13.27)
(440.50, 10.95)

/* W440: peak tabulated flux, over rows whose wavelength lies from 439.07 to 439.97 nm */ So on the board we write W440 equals 14.42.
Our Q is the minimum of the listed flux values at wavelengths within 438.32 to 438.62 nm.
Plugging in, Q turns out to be 9.571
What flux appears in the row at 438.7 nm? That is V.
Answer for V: 13.4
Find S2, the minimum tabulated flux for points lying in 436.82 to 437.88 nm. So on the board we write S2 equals 12.62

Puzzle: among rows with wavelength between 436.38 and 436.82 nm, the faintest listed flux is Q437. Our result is 12.82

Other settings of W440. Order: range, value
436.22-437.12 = 15.41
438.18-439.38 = 13.81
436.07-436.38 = 14.66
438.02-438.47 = 13.76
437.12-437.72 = 13.91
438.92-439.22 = 13.41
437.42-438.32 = 14.19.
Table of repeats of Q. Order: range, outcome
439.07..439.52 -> 12.54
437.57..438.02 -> 13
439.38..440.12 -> 12.29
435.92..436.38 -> 13.49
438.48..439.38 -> 11.79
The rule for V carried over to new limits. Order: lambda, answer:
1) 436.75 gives 12.82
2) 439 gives 13.1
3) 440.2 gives 13.85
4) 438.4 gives 9.571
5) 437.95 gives 14.17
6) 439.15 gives 13.41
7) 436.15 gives 14.66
